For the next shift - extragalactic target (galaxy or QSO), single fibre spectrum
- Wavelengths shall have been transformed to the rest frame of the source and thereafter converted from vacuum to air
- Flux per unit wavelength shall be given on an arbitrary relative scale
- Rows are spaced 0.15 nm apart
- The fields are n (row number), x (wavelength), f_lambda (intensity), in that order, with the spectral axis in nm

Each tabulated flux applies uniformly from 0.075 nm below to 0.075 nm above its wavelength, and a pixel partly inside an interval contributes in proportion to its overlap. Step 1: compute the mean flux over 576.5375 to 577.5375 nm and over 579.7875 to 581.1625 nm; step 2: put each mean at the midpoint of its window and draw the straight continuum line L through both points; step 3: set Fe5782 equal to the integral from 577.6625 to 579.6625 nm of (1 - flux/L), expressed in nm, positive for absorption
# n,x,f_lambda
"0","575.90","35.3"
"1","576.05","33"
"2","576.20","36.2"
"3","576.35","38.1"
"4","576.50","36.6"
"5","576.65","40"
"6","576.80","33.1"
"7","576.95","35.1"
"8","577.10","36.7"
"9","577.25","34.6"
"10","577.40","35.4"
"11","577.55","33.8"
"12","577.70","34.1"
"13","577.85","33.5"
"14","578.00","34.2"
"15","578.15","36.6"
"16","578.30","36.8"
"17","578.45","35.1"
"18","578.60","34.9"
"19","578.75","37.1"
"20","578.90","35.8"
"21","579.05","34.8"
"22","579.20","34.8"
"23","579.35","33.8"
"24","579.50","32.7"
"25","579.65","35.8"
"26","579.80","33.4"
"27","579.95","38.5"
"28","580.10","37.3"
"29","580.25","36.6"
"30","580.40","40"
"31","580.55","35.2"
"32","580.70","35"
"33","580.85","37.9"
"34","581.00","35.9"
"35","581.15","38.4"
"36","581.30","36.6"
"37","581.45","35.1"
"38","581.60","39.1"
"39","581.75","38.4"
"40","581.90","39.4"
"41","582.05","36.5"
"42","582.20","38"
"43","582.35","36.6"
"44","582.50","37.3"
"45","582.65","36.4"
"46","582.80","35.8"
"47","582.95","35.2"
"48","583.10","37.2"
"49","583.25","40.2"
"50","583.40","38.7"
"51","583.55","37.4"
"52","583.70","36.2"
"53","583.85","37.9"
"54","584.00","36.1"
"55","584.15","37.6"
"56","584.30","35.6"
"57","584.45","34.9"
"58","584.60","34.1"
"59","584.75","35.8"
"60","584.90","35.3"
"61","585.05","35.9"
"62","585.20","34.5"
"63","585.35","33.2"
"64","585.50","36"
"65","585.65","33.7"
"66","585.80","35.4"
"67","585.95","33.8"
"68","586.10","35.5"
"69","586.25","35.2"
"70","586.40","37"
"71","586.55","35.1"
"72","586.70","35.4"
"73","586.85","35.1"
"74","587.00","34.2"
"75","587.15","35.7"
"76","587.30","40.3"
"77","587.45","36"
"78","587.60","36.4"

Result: 0.07 nm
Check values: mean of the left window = 35.7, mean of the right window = 36.9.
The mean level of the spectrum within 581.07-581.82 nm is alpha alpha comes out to 37.5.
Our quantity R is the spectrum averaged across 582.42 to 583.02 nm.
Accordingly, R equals 36.2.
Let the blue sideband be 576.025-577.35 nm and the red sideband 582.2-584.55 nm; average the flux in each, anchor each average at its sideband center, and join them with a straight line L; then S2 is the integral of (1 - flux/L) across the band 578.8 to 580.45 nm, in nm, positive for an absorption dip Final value 0.031 nm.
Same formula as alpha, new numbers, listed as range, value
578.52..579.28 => 35.5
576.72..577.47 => 35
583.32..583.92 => 37.6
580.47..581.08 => 36.1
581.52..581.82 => 38.7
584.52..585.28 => 35.1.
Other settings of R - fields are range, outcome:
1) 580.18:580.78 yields 36.7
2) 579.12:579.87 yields 34.1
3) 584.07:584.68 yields 35.6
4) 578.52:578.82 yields 36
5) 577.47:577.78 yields 34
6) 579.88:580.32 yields 37.5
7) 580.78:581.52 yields 36.8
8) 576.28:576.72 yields 38.2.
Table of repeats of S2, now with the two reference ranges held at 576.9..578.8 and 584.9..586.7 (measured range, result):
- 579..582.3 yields -0.13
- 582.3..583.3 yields -0.05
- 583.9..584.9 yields -0.02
